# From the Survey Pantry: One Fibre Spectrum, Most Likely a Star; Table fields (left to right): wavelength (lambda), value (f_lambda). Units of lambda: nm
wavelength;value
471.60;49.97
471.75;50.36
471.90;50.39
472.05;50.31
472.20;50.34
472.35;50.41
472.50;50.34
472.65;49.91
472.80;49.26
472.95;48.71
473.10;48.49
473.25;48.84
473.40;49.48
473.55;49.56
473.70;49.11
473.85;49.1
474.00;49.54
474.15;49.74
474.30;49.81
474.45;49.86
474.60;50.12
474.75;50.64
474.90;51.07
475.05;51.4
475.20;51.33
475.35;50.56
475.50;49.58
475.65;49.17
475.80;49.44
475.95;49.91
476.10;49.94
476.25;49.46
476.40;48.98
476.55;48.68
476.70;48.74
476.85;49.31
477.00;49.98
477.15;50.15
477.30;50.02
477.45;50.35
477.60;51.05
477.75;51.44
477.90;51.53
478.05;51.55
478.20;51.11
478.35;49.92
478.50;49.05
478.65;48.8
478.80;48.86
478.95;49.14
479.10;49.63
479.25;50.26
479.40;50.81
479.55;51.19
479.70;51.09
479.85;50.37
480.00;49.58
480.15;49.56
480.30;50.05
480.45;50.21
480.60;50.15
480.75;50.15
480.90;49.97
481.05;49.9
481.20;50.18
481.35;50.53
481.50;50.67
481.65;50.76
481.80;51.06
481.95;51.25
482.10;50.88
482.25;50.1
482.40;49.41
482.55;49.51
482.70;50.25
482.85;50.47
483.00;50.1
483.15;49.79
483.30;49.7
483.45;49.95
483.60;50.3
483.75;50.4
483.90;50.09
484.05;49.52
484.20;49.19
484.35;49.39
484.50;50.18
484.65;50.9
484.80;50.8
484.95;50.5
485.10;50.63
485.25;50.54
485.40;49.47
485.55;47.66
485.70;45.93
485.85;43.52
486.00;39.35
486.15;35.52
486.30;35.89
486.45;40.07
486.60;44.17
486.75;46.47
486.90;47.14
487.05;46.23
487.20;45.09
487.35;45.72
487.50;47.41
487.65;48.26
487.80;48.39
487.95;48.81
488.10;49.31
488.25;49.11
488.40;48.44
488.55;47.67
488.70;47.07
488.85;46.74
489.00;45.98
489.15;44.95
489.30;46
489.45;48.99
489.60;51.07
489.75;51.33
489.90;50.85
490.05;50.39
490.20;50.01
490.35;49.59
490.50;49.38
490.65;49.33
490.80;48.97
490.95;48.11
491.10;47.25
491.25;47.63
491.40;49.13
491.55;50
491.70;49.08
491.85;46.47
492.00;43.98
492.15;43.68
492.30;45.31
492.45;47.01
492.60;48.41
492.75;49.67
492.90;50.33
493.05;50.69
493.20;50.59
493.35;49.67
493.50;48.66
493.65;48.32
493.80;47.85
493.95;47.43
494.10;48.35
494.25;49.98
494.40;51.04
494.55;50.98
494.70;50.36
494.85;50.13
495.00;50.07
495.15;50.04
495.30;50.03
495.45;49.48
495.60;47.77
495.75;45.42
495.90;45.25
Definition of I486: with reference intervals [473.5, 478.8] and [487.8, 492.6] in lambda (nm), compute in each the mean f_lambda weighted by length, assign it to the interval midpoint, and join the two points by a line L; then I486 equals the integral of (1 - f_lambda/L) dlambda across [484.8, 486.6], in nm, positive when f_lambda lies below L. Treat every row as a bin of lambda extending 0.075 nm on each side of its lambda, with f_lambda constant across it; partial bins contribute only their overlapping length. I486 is 0.15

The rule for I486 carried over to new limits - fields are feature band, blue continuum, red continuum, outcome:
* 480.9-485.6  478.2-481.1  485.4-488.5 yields -0.25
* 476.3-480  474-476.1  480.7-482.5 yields 0.02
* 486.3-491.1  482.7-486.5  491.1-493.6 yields 0.03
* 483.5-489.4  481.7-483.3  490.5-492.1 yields 0.27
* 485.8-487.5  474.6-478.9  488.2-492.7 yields 0.20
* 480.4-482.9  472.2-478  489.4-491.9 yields -0.03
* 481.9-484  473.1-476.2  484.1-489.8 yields -0.10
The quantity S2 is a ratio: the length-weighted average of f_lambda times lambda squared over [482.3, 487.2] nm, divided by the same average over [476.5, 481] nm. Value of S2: 1.0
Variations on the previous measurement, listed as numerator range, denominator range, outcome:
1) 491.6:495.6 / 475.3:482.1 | 1.03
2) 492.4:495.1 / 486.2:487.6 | 1.15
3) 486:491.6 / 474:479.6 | 0.99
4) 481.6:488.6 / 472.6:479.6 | 1.00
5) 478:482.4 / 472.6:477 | 1.03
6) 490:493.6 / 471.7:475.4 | 1.05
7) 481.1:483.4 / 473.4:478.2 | 1.03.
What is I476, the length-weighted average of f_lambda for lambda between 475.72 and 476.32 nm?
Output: 49.7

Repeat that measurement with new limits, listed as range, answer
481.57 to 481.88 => 50.9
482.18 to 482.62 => 49.7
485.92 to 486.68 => 39.1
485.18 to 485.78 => 48.3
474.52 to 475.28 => 50.9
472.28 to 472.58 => 50.4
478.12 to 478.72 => 49.7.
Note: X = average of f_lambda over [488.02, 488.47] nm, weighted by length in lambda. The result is 49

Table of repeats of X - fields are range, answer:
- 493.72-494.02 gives 47.7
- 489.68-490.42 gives 50.4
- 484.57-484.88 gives 50.8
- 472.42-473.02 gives 49.6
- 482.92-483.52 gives 49.9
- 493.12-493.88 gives 49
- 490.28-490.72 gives 49.4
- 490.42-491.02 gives 49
